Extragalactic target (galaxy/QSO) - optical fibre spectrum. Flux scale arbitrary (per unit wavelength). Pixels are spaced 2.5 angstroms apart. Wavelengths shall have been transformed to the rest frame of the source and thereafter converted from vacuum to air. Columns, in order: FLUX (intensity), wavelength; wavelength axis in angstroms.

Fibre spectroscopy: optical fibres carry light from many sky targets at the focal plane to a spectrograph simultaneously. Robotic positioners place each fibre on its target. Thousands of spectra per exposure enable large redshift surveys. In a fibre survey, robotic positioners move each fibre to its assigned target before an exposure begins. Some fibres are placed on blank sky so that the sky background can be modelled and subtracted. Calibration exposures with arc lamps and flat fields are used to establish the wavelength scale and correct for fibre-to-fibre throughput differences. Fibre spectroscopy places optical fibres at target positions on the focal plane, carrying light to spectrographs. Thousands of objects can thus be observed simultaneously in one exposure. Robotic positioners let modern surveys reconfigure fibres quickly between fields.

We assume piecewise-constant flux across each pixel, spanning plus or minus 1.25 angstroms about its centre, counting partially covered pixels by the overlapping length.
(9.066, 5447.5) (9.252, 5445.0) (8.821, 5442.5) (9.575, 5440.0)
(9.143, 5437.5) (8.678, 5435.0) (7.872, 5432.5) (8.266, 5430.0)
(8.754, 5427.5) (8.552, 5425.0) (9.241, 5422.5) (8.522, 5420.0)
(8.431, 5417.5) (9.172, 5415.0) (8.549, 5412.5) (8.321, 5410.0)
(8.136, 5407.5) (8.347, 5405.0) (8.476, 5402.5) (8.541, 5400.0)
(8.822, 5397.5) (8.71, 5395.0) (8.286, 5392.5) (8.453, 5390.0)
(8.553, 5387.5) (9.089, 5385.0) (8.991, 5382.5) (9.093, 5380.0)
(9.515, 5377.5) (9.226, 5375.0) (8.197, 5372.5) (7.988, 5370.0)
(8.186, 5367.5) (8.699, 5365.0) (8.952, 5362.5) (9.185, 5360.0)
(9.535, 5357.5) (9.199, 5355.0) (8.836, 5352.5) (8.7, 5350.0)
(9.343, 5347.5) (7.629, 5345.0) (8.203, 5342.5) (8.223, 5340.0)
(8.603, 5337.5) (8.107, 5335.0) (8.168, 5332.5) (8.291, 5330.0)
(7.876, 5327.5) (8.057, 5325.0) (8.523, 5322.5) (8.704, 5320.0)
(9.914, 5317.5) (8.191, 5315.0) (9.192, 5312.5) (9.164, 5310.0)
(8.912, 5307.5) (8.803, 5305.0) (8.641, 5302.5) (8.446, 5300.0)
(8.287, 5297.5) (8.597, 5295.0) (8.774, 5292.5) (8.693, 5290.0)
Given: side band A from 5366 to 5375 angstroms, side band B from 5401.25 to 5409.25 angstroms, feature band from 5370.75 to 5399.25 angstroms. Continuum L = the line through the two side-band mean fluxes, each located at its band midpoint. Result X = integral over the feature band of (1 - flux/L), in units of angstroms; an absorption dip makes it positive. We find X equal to -1.7 angstroms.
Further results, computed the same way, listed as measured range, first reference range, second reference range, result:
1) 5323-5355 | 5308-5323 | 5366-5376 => 1.26 angstroms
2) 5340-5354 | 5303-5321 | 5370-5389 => 0.63 angstroms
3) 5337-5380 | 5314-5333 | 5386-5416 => -1.16 angstroms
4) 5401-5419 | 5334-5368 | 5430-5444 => 0.53 angstroms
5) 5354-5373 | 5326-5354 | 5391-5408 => -0.78 angstroms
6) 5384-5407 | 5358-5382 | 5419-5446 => 0.62 angstroms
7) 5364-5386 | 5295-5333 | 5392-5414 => -0.65 angstroms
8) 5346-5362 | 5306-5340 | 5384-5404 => -0.95 angstroms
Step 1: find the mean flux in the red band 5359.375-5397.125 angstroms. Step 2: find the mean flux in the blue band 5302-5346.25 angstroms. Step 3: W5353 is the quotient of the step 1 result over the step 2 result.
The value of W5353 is 1.03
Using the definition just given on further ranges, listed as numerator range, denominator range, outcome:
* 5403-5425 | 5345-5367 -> 0.96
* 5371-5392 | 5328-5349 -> 1.07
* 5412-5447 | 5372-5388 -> 0.98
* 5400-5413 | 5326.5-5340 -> 1.02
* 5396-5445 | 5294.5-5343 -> 1.01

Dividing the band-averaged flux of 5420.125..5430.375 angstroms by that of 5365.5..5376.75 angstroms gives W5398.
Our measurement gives 1.03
